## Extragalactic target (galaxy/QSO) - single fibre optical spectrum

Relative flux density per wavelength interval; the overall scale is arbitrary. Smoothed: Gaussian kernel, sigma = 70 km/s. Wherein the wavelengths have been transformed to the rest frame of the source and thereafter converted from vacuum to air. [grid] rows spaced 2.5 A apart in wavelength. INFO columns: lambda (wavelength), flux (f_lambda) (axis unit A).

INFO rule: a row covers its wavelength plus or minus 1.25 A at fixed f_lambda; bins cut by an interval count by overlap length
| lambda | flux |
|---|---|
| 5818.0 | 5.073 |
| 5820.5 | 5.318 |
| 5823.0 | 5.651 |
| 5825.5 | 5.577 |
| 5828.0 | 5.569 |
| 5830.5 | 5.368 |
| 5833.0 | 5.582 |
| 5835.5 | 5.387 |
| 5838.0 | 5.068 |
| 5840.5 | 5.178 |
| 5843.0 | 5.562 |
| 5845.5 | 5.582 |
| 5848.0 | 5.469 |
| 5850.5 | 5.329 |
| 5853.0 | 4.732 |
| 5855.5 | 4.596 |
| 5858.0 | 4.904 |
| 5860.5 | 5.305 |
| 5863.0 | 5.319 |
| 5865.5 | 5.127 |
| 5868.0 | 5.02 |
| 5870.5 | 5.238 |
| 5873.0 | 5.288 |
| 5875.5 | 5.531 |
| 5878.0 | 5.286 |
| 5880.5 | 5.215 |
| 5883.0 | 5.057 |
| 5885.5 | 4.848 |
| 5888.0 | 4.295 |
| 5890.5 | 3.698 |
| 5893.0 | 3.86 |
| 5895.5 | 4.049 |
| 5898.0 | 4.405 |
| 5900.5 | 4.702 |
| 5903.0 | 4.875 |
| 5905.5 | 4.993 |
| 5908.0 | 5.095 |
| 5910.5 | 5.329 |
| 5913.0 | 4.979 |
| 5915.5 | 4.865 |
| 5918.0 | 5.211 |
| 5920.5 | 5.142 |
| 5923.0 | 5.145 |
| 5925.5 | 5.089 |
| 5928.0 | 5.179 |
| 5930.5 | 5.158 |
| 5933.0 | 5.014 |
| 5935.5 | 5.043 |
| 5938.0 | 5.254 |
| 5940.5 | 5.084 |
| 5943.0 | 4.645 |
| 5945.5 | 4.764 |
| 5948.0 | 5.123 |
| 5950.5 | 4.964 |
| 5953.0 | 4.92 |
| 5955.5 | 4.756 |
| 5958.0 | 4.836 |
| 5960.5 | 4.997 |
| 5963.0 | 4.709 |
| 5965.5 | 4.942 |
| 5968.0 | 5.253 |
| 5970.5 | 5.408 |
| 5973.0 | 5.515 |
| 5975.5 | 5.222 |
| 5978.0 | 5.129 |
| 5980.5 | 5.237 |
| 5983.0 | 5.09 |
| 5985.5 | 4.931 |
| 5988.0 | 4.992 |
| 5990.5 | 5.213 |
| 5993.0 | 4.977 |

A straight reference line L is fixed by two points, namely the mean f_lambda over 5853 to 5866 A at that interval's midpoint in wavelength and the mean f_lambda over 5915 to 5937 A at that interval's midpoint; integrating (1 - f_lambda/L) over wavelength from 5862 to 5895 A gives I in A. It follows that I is 1.0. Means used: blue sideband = 5.02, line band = 4.88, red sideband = 5.1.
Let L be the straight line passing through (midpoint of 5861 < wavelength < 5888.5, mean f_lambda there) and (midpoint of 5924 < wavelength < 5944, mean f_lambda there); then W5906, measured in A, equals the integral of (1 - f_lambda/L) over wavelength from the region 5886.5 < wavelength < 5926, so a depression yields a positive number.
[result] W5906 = 2.9 A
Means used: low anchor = 5.14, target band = 4.73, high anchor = 5.06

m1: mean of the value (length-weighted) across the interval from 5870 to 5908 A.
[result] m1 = 4.76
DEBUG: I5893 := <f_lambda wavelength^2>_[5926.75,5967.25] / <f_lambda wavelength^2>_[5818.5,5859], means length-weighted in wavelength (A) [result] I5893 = 1.0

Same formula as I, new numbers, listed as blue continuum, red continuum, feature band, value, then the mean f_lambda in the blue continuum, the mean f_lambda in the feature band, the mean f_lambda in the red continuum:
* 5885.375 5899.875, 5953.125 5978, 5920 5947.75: -2.2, 4.16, 5.05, 5.07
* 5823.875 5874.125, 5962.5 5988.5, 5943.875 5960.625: 0.9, 5.26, 4.9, 5.15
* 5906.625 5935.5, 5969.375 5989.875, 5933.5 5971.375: 1.3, 5.11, 4.98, 5.19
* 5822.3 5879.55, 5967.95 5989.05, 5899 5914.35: 0.8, 5.29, 4.99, 5.2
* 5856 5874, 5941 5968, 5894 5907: 1.1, 5.15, 4.6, 4.89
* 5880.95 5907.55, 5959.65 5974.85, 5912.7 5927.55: -1.1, 4.52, 5.08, 5.14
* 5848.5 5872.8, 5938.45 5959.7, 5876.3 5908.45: 2.4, 5.09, 4.65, 4.9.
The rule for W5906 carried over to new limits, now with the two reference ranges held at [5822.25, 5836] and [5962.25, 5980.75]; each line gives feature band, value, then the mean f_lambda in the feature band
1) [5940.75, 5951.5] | 0.7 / 4.89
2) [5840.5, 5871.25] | 1.6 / 5.18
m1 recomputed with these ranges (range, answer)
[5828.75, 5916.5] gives 5.01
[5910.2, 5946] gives 5.06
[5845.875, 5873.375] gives 5.13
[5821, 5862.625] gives 5.3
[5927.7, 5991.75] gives 5.05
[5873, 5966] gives 4.9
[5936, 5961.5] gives 4.94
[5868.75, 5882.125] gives 5.29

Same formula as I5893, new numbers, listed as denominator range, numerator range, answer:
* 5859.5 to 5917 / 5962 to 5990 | 1.08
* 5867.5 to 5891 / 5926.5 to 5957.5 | 1.02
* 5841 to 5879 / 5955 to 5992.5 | 1.01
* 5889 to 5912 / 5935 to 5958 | 1.10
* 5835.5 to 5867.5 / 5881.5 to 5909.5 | 0.89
